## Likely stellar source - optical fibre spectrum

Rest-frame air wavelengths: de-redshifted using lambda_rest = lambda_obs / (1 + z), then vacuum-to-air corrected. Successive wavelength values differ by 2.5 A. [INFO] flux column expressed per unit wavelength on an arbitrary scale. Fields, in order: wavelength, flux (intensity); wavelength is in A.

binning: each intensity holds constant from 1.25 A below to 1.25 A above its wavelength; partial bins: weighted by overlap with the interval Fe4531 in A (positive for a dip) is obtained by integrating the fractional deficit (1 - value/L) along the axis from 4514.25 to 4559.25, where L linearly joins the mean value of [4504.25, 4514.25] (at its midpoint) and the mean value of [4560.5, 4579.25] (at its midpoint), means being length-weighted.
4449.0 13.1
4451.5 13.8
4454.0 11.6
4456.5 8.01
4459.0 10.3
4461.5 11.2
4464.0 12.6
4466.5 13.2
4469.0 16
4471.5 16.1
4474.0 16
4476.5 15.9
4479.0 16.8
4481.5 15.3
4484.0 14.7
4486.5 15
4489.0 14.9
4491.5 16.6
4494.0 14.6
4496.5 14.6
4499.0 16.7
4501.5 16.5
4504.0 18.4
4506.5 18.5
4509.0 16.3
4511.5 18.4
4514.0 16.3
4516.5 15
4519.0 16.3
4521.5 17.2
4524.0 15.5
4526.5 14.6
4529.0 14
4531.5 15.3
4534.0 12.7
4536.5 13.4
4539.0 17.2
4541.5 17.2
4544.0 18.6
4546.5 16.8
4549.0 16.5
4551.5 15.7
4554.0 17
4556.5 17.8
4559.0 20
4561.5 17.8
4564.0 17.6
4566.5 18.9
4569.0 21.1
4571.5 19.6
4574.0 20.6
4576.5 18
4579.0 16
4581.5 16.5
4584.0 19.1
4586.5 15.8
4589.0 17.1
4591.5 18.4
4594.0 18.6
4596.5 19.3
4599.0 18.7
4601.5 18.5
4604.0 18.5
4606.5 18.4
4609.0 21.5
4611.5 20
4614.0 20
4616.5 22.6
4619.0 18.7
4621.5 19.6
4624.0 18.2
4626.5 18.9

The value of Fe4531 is 5.2 A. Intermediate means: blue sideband 17.6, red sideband 18.9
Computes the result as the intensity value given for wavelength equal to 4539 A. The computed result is 17.2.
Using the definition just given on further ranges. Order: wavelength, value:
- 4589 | 17.1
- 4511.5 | 18.4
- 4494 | 14.6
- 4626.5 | 18.9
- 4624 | 18.2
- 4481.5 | 15.3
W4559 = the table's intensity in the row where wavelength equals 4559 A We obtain 20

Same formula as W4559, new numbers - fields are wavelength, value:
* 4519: 16.3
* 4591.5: 18.4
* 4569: 21.1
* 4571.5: 19.6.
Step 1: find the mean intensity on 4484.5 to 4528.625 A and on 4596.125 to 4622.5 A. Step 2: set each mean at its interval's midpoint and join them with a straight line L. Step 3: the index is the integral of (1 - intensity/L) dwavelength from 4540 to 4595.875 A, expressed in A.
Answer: 0.8 A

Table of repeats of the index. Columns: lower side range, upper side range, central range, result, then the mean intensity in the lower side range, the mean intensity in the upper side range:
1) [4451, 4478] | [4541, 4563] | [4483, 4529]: -2.6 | 13.2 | 17.5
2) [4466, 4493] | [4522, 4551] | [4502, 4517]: -1.6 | 15.6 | 15.7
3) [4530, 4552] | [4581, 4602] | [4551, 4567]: -1.2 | 15.9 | 18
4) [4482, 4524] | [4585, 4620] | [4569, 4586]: -0.1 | 16.2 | 19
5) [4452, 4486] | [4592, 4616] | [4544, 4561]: -0.2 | 13.7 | 19.4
